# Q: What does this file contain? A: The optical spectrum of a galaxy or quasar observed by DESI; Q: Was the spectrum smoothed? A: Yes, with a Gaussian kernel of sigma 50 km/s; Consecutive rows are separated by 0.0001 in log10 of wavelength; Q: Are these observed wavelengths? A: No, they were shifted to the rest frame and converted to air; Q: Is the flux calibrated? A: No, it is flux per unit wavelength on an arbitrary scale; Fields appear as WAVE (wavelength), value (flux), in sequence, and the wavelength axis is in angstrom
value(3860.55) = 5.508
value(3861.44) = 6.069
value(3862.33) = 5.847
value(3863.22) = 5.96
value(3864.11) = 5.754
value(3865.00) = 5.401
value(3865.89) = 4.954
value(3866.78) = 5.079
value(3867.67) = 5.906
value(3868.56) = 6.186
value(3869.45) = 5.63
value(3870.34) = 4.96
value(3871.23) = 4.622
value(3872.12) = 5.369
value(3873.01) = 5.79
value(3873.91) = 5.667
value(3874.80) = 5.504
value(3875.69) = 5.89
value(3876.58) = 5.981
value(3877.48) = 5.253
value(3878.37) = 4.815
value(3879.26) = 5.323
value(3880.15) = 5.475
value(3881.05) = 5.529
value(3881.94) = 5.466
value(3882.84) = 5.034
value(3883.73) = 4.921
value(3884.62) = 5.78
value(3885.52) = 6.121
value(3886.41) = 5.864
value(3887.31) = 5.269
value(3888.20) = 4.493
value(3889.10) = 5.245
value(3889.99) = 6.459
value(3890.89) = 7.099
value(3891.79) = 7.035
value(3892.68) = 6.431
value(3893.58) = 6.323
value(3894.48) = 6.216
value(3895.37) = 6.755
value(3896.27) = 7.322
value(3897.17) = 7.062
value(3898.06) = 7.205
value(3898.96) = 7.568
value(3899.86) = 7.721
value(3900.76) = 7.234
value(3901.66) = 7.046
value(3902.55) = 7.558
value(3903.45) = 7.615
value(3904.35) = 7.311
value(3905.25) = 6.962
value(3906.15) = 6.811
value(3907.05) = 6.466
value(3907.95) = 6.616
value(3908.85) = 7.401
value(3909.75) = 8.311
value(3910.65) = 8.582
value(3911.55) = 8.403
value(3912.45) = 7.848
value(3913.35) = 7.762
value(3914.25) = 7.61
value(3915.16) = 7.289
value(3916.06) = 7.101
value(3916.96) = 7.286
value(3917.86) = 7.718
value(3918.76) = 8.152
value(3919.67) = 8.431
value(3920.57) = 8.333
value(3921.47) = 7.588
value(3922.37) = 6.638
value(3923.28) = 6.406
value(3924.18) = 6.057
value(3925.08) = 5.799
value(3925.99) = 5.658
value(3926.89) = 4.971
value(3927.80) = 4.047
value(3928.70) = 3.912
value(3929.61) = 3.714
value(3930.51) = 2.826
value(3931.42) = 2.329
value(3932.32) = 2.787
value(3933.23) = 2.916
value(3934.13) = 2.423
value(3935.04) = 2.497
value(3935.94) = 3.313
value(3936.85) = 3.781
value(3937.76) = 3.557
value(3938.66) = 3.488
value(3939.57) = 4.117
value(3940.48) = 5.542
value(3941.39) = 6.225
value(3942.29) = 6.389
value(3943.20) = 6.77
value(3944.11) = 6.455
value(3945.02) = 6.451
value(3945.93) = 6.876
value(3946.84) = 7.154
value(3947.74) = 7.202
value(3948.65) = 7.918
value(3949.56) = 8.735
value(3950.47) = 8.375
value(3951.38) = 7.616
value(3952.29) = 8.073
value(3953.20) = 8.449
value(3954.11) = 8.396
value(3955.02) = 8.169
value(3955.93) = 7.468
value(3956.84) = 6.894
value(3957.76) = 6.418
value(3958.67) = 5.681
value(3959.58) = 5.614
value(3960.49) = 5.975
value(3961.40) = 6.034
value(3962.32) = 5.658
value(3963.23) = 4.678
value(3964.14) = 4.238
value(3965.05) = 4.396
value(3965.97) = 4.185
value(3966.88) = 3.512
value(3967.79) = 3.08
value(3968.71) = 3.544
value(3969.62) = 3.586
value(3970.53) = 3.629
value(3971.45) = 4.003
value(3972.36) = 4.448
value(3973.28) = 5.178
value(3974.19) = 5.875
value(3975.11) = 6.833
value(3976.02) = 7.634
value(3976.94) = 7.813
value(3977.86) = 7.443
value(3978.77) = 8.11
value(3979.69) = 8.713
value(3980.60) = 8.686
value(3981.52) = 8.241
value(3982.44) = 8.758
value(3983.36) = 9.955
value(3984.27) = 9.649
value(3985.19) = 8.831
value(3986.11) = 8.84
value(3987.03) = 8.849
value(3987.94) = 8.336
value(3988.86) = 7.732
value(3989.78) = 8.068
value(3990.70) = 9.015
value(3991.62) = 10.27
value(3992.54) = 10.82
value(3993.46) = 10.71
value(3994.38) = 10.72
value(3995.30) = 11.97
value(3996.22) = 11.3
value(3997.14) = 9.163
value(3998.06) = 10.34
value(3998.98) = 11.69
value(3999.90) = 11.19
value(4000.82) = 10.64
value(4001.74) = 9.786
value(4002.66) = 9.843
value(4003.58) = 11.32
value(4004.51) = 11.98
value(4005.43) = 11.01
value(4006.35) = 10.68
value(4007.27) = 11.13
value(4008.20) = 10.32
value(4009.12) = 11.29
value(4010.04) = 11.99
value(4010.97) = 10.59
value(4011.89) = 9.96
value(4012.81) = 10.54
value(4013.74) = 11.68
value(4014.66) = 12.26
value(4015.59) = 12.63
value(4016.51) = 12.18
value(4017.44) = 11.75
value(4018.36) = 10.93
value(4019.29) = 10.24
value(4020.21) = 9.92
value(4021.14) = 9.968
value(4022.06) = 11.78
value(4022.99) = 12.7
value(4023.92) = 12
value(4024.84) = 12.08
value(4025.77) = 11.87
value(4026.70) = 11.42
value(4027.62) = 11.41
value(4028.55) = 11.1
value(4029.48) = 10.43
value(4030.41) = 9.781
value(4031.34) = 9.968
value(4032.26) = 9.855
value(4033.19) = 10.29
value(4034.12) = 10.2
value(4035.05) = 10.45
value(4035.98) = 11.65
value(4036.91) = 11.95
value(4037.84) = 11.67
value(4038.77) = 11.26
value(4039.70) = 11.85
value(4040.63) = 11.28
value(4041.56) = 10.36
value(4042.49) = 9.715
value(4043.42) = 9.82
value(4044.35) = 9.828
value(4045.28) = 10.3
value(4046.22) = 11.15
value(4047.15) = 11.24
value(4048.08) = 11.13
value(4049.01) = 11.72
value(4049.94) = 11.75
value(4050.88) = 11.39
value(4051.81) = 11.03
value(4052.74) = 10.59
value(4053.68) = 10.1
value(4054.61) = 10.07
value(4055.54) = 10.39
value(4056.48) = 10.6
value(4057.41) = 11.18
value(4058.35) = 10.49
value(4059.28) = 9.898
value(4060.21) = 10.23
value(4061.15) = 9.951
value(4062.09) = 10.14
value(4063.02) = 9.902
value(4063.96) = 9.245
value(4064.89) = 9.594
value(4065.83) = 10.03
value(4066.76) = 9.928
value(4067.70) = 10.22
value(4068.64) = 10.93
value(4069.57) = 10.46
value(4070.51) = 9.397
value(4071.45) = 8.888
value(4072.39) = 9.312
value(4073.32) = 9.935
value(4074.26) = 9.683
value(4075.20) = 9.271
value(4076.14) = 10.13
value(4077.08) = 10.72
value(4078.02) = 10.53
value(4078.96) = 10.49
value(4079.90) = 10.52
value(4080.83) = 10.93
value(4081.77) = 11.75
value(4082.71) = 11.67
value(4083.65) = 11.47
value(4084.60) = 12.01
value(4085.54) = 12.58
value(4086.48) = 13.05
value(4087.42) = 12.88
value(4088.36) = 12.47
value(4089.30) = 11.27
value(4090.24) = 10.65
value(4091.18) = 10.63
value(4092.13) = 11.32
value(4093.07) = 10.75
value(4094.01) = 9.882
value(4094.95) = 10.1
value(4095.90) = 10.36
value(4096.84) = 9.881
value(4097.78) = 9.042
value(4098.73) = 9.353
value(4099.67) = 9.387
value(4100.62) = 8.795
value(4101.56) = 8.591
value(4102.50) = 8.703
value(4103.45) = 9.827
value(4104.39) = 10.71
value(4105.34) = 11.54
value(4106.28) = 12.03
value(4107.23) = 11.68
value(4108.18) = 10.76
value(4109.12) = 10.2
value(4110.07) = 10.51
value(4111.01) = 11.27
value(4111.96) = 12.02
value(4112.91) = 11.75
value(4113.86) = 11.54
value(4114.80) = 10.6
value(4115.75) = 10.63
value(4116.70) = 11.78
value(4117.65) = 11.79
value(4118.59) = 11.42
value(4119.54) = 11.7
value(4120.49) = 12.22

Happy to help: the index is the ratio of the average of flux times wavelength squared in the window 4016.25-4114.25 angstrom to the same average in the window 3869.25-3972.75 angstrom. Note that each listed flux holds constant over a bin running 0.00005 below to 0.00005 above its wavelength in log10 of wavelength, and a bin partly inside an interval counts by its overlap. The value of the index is 1.92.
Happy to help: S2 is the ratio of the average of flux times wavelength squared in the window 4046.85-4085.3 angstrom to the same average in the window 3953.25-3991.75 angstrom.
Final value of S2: 1.6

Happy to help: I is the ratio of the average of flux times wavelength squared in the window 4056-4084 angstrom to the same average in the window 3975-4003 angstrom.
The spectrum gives 1.14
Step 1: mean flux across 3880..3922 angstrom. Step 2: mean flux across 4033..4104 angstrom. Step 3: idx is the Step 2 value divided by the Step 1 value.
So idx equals 1.53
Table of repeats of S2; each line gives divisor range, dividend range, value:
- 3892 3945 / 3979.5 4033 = 1.79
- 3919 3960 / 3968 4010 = 1.55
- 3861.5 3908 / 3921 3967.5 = 0.95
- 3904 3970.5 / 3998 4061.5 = 1.91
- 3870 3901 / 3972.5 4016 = 1.72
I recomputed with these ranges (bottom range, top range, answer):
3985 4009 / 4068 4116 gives 1.09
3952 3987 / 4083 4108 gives 1.75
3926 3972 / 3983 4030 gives 2.08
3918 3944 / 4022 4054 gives 2.32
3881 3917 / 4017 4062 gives 1.71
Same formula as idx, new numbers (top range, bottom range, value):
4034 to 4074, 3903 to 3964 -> 1.68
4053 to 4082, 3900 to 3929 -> 1.44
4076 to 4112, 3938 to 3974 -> 1.83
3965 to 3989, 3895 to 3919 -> 0.90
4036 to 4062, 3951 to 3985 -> 1.68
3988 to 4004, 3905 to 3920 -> 1.35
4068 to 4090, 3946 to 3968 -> 1.68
